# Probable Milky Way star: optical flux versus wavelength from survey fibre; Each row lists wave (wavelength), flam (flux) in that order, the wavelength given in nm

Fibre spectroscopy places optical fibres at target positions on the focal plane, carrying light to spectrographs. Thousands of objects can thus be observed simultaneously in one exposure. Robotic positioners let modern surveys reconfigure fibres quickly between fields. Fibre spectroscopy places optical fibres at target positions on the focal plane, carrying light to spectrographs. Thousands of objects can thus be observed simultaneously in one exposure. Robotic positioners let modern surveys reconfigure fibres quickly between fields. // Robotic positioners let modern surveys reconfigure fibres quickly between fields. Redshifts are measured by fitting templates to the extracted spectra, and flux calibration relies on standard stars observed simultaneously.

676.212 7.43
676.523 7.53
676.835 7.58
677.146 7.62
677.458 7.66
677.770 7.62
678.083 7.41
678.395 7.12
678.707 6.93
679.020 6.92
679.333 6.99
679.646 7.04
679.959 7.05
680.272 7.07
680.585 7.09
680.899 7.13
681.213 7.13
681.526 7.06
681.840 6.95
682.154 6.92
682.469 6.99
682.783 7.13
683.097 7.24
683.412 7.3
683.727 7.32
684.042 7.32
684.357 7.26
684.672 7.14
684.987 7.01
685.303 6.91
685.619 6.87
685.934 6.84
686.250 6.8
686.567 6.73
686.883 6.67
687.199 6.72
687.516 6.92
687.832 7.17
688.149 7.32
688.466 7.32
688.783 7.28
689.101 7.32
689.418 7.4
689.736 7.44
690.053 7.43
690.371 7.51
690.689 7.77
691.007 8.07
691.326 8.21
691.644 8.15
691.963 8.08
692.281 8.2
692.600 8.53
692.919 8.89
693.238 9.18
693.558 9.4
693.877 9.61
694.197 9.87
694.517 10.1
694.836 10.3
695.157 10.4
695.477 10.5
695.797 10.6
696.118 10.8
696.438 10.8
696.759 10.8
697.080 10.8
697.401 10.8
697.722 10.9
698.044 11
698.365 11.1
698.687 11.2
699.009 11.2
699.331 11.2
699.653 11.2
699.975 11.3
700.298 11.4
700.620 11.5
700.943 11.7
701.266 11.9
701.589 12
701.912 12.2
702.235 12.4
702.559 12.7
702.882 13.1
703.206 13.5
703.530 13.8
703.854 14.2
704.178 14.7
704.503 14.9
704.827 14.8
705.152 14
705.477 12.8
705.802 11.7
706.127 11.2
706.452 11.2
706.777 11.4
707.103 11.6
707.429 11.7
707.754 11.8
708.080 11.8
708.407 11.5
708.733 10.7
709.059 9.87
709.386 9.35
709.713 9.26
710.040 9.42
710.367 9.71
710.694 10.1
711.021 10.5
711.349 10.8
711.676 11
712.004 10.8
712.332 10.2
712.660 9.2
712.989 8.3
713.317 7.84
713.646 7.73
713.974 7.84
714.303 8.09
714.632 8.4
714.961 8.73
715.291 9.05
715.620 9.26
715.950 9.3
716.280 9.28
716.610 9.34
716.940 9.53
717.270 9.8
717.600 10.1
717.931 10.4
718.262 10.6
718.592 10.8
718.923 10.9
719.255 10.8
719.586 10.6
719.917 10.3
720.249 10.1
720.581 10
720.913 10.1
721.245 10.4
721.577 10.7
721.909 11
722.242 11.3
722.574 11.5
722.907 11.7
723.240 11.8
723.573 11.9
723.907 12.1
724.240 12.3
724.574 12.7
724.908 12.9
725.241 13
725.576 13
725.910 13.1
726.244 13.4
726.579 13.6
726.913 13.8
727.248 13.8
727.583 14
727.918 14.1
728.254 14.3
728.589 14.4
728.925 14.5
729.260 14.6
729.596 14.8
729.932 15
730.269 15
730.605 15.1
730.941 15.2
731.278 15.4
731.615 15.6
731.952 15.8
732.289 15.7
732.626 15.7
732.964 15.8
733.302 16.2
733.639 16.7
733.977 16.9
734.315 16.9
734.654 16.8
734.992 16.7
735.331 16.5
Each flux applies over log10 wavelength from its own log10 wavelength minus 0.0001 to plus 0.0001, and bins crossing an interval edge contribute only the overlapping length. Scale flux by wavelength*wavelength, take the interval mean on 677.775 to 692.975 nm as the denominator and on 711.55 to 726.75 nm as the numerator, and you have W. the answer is 1.6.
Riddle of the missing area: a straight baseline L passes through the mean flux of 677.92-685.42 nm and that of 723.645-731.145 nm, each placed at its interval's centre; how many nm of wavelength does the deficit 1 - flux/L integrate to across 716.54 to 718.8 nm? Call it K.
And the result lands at 0.42 nm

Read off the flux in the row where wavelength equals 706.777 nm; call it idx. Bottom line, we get 11.4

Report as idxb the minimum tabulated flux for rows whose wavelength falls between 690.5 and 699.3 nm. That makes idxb 7.77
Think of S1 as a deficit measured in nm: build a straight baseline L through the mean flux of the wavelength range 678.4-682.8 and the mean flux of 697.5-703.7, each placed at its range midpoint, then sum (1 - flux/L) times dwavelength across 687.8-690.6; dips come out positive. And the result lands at 0.531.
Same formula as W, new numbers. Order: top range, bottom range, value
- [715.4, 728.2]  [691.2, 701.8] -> 1.18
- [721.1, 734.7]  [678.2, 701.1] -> 1.83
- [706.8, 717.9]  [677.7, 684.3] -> 1.50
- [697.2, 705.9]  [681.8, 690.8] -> 1.81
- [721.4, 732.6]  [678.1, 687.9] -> 2.19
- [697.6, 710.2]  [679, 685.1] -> 1.78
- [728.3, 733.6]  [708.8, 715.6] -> 1.73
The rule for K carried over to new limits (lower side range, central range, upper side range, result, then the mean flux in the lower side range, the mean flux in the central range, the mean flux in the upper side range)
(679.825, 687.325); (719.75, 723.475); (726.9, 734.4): 0.77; 7.03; 10.8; 15.2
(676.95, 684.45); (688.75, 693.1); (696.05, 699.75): 0.71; 7.18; 7.9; 11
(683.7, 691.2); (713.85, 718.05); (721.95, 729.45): 0.87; 7.19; 9.16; 13.1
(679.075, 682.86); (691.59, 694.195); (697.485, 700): 0.25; 7.04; 8.85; 11.1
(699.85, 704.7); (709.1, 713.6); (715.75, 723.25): 0.72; 12.8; 9.68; 10.4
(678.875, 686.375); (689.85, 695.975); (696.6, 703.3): 0.50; 7.06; 8.99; 11.6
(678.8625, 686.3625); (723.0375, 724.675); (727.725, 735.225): 0.24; 7.06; 12.1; 15.5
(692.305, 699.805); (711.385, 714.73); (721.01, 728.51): 0.76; 10.4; 9.02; 12.6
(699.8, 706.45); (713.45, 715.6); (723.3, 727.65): 0.75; 12.7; 8.37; 13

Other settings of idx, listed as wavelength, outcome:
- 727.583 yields 14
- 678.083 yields 7.41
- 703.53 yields 13.8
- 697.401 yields 10.8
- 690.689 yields 7.77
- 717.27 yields 9.8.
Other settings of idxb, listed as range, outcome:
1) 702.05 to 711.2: 9.26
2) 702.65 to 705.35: 13.1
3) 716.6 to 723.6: 9.34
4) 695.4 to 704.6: 10.5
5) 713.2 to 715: 7.73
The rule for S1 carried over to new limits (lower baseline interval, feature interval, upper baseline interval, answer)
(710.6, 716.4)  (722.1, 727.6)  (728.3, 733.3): 0.20 nm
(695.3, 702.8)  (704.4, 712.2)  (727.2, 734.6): 0.72 nm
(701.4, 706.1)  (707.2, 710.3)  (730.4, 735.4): 0.71 nm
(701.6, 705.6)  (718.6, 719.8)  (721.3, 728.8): 0.20 nm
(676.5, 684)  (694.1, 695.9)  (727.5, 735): -0.14 nm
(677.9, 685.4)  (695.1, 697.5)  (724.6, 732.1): -0.35 nm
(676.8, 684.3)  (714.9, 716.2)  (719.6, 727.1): 0.22 nm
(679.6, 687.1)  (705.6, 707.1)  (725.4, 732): -0.09 nm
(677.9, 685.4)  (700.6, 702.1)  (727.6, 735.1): -0.21 nm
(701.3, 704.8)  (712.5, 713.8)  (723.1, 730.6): 0.50 nm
